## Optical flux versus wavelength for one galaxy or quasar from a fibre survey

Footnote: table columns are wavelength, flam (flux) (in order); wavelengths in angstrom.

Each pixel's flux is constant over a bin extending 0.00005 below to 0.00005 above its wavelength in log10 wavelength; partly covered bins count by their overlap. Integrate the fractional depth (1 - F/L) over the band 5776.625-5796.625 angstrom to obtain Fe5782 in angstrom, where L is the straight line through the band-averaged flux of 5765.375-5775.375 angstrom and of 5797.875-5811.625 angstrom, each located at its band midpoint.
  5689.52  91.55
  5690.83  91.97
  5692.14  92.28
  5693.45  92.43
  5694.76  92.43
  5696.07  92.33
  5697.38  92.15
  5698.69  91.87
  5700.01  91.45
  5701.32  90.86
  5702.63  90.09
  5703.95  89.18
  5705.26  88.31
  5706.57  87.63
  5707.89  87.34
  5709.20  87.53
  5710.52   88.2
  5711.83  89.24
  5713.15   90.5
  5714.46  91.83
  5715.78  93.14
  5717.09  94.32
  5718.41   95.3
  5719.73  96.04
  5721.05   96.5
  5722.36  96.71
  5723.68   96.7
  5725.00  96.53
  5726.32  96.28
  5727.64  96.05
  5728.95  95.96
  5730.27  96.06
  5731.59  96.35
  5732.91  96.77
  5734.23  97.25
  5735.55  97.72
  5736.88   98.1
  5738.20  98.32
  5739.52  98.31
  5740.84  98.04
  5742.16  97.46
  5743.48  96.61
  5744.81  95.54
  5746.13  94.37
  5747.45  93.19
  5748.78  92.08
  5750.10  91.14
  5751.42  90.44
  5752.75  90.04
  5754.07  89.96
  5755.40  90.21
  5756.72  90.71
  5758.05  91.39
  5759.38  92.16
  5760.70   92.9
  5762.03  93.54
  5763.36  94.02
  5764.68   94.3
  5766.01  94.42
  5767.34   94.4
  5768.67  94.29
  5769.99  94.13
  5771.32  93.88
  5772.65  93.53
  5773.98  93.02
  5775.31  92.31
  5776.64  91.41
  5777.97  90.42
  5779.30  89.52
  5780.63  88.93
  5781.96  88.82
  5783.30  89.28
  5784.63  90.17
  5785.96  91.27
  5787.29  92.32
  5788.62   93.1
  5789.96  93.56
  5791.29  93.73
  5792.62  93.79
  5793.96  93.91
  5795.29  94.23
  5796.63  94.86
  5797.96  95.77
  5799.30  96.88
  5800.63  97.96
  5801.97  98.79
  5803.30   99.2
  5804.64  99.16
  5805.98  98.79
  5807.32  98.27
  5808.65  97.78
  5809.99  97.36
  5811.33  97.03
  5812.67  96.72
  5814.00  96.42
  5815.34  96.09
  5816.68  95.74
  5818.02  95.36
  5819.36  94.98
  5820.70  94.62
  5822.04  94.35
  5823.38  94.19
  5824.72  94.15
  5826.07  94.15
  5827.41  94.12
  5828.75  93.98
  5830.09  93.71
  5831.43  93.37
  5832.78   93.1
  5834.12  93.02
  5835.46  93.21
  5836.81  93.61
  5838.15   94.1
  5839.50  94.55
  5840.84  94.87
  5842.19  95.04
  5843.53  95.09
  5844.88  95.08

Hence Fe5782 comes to 0.8 angstrom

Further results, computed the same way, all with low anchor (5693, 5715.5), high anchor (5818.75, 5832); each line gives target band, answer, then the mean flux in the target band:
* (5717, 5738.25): -1.29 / 96.5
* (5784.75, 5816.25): -0.84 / 95.9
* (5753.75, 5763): 0.03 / 91.6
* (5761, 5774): -0.24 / 94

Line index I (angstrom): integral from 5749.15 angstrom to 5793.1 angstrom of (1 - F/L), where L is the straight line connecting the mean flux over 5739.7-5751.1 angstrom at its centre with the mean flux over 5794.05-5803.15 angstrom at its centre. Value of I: 1.7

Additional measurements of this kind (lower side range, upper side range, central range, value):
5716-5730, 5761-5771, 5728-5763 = 0.22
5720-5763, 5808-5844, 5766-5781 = 0.36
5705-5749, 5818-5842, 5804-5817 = -0.45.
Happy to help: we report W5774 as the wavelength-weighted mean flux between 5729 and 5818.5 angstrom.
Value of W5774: 94.4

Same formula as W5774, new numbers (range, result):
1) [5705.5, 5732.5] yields 93.4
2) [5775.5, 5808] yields 93.9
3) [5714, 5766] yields 94.7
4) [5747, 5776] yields 92.5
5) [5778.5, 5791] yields 90.9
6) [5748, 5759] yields 90.7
